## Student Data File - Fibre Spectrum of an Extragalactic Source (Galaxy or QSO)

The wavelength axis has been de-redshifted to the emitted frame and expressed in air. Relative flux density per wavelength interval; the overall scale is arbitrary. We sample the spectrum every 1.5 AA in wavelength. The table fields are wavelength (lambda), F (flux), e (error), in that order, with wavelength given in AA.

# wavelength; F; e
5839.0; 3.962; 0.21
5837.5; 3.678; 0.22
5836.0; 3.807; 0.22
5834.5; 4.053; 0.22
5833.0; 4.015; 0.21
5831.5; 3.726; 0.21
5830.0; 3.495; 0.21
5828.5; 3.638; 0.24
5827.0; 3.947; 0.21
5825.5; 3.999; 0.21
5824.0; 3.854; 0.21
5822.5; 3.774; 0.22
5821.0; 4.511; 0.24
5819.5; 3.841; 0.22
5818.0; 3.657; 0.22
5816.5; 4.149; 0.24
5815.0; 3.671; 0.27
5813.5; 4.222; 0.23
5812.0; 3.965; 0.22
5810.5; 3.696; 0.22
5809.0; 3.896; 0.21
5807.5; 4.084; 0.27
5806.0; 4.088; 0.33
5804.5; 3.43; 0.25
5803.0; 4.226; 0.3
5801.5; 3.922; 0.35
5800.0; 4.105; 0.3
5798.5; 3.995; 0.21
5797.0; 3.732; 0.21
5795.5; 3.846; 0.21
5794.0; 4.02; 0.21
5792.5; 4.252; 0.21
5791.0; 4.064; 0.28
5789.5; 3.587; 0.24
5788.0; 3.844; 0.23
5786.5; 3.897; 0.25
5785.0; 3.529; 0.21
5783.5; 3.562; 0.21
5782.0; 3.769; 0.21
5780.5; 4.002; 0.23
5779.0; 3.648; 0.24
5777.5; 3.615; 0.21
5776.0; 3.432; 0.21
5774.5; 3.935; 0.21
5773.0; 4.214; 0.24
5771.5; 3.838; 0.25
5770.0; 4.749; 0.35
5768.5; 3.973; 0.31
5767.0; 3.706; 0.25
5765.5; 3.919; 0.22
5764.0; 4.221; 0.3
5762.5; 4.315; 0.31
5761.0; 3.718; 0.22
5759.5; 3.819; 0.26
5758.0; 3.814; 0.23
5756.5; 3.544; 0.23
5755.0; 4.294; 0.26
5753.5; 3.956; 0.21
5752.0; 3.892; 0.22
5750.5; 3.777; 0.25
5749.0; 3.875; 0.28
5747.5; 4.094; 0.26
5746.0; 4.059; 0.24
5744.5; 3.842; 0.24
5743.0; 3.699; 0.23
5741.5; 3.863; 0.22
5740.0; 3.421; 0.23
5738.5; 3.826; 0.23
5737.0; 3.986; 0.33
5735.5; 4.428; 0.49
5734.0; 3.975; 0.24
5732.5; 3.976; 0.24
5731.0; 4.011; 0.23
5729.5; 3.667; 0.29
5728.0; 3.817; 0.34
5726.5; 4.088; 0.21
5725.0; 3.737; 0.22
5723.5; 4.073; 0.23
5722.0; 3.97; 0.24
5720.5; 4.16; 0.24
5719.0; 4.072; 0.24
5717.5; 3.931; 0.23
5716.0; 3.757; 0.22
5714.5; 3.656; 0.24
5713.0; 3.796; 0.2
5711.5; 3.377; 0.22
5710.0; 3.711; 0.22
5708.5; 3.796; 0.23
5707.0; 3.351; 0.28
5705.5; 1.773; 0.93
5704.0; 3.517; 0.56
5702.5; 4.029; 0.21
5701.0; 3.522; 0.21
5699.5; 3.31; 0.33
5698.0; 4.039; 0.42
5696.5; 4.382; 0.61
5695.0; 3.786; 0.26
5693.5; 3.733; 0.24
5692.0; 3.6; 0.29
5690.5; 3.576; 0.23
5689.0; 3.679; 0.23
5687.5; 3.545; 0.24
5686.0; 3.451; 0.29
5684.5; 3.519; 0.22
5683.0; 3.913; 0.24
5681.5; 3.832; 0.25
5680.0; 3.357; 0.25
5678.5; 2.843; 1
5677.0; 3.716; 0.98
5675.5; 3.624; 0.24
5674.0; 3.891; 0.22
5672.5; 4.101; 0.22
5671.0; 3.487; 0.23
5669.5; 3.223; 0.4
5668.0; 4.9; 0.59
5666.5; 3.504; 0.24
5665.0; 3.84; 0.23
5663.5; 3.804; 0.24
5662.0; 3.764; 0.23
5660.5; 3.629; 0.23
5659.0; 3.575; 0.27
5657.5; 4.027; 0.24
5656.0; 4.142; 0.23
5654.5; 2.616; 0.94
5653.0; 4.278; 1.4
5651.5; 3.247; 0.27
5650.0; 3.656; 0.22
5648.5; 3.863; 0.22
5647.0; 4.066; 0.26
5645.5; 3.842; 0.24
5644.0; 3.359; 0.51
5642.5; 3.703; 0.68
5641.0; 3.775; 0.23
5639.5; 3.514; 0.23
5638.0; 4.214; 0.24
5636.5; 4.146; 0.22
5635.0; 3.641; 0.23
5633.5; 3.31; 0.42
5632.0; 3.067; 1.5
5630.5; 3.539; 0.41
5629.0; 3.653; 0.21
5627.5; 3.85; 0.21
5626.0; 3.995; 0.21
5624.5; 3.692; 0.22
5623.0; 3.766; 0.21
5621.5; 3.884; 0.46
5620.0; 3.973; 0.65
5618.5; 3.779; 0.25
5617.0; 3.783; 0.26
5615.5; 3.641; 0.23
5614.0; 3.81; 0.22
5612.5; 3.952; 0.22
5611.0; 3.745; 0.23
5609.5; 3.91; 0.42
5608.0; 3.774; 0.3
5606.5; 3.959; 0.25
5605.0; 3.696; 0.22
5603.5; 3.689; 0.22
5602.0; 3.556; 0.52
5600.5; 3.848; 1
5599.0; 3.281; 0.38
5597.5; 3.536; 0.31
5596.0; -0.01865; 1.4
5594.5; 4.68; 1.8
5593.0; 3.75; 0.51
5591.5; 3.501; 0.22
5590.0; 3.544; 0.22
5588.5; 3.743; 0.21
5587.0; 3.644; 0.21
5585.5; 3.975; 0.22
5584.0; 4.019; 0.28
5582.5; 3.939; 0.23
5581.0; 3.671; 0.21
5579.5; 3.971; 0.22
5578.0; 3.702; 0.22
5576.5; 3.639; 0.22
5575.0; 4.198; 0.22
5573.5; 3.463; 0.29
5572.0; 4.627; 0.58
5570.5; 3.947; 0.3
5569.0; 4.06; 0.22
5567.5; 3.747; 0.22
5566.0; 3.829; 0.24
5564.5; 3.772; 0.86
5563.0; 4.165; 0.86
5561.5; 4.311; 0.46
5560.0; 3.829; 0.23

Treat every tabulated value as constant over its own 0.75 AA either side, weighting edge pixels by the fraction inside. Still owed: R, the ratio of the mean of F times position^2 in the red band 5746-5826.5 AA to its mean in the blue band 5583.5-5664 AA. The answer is 1.1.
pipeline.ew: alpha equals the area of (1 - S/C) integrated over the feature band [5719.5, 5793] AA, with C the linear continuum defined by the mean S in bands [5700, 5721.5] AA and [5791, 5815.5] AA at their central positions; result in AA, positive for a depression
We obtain -2.6 AA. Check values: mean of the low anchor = 3.6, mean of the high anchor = 3.95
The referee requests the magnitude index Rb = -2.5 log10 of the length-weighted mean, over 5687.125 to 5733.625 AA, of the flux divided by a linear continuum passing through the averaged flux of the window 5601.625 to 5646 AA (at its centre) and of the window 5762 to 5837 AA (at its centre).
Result 0.03 mag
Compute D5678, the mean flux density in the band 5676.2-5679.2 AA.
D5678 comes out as 3.29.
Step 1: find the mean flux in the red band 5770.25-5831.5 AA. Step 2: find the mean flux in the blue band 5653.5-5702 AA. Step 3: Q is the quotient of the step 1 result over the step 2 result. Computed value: 1.05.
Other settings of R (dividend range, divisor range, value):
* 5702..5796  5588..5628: 1.11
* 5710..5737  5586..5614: 1.15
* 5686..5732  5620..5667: 1.02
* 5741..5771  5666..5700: 1.10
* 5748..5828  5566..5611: 1.14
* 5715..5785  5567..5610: 1.12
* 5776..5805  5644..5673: 1.07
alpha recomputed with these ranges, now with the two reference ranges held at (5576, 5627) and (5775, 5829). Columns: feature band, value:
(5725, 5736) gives -0.5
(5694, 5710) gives 0.9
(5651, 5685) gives 0.5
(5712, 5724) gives -0.4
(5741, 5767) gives -0.6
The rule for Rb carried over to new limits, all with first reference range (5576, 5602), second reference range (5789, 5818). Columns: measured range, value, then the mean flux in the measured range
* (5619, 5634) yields -0.02 mag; 3.68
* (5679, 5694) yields 0.04 mag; 3.61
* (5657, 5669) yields -0.05 mag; 3.86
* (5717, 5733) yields -0.04 mag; 3.95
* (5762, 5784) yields -0.01 mag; 3.93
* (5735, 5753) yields -0.02 mag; 3.89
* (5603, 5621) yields -0.06 mag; 3.81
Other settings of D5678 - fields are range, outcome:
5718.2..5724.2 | 4.07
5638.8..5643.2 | 3.67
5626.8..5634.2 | 3.48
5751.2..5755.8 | 4.04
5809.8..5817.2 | 3.94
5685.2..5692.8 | 3.57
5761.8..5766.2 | 4.15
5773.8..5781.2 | 3.72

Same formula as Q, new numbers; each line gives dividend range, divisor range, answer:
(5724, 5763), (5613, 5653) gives 1.05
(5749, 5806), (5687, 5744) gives 1.04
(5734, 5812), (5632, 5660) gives 1.05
